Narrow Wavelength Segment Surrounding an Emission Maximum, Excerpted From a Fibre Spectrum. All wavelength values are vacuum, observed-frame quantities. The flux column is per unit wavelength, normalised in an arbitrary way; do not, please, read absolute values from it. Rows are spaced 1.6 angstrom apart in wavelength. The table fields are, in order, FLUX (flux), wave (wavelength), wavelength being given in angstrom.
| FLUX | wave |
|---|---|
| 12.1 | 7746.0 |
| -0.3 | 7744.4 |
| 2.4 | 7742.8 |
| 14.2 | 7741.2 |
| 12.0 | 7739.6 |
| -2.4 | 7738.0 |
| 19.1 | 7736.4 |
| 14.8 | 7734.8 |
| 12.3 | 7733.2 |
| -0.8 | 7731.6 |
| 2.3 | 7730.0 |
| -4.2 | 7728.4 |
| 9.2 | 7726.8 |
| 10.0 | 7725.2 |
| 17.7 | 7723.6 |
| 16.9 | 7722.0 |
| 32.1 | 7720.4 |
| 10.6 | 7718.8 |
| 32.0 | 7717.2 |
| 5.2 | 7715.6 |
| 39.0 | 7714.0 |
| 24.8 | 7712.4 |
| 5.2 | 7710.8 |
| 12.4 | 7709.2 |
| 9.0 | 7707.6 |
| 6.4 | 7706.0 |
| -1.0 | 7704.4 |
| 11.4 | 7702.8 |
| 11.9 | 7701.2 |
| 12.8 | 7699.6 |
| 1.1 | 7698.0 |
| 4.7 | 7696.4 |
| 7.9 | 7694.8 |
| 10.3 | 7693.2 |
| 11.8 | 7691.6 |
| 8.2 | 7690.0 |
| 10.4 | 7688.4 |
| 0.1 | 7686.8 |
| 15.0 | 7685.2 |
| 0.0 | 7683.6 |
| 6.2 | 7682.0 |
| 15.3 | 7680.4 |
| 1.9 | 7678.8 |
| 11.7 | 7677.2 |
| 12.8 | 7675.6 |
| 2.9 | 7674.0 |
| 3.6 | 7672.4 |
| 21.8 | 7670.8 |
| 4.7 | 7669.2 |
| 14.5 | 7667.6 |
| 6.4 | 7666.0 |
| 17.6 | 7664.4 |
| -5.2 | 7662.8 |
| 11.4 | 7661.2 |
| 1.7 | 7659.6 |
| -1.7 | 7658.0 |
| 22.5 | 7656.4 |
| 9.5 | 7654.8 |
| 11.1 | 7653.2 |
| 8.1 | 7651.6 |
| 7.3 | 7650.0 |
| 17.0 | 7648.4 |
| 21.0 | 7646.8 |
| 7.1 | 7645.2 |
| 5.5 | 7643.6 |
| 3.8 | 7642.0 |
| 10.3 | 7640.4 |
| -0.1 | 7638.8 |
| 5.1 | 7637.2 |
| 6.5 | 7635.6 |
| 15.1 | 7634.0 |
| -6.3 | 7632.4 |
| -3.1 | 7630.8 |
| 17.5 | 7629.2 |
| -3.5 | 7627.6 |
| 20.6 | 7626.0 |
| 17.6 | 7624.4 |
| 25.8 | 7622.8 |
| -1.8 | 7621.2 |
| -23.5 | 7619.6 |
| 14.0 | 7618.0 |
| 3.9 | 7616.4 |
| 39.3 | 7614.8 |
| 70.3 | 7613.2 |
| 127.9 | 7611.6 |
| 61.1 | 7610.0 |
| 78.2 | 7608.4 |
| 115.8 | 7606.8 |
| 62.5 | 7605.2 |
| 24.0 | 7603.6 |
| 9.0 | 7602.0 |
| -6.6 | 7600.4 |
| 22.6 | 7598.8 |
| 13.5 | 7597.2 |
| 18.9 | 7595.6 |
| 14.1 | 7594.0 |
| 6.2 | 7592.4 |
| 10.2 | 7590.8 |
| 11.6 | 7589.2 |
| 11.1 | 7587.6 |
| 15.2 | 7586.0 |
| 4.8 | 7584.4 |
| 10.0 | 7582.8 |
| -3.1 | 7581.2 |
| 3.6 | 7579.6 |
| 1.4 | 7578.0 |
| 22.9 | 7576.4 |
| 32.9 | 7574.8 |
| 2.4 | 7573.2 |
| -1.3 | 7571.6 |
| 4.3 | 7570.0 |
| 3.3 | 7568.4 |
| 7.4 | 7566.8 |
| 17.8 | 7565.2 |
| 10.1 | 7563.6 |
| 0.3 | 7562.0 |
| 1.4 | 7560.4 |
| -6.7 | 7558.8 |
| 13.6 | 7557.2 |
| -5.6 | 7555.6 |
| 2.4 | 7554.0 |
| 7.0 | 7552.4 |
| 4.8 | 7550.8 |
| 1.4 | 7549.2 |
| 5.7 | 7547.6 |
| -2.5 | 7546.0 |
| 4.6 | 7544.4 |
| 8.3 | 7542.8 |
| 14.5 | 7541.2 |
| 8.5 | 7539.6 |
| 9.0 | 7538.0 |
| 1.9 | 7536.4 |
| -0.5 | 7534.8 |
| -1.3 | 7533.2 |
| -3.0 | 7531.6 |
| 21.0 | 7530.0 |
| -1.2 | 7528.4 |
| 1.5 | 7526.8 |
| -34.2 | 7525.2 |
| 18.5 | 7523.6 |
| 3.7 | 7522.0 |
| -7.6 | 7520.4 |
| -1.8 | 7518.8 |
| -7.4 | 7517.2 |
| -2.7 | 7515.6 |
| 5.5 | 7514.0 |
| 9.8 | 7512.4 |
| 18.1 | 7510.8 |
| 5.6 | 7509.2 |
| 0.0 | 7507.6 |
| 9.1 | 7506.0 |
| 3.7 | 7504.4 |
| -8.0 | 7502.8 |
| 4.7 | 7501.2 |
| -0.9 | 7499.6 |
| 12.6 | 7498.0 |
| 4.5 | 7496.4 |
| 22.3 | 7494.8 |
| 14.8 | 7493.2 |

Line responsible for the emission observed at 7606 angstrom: [O II]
